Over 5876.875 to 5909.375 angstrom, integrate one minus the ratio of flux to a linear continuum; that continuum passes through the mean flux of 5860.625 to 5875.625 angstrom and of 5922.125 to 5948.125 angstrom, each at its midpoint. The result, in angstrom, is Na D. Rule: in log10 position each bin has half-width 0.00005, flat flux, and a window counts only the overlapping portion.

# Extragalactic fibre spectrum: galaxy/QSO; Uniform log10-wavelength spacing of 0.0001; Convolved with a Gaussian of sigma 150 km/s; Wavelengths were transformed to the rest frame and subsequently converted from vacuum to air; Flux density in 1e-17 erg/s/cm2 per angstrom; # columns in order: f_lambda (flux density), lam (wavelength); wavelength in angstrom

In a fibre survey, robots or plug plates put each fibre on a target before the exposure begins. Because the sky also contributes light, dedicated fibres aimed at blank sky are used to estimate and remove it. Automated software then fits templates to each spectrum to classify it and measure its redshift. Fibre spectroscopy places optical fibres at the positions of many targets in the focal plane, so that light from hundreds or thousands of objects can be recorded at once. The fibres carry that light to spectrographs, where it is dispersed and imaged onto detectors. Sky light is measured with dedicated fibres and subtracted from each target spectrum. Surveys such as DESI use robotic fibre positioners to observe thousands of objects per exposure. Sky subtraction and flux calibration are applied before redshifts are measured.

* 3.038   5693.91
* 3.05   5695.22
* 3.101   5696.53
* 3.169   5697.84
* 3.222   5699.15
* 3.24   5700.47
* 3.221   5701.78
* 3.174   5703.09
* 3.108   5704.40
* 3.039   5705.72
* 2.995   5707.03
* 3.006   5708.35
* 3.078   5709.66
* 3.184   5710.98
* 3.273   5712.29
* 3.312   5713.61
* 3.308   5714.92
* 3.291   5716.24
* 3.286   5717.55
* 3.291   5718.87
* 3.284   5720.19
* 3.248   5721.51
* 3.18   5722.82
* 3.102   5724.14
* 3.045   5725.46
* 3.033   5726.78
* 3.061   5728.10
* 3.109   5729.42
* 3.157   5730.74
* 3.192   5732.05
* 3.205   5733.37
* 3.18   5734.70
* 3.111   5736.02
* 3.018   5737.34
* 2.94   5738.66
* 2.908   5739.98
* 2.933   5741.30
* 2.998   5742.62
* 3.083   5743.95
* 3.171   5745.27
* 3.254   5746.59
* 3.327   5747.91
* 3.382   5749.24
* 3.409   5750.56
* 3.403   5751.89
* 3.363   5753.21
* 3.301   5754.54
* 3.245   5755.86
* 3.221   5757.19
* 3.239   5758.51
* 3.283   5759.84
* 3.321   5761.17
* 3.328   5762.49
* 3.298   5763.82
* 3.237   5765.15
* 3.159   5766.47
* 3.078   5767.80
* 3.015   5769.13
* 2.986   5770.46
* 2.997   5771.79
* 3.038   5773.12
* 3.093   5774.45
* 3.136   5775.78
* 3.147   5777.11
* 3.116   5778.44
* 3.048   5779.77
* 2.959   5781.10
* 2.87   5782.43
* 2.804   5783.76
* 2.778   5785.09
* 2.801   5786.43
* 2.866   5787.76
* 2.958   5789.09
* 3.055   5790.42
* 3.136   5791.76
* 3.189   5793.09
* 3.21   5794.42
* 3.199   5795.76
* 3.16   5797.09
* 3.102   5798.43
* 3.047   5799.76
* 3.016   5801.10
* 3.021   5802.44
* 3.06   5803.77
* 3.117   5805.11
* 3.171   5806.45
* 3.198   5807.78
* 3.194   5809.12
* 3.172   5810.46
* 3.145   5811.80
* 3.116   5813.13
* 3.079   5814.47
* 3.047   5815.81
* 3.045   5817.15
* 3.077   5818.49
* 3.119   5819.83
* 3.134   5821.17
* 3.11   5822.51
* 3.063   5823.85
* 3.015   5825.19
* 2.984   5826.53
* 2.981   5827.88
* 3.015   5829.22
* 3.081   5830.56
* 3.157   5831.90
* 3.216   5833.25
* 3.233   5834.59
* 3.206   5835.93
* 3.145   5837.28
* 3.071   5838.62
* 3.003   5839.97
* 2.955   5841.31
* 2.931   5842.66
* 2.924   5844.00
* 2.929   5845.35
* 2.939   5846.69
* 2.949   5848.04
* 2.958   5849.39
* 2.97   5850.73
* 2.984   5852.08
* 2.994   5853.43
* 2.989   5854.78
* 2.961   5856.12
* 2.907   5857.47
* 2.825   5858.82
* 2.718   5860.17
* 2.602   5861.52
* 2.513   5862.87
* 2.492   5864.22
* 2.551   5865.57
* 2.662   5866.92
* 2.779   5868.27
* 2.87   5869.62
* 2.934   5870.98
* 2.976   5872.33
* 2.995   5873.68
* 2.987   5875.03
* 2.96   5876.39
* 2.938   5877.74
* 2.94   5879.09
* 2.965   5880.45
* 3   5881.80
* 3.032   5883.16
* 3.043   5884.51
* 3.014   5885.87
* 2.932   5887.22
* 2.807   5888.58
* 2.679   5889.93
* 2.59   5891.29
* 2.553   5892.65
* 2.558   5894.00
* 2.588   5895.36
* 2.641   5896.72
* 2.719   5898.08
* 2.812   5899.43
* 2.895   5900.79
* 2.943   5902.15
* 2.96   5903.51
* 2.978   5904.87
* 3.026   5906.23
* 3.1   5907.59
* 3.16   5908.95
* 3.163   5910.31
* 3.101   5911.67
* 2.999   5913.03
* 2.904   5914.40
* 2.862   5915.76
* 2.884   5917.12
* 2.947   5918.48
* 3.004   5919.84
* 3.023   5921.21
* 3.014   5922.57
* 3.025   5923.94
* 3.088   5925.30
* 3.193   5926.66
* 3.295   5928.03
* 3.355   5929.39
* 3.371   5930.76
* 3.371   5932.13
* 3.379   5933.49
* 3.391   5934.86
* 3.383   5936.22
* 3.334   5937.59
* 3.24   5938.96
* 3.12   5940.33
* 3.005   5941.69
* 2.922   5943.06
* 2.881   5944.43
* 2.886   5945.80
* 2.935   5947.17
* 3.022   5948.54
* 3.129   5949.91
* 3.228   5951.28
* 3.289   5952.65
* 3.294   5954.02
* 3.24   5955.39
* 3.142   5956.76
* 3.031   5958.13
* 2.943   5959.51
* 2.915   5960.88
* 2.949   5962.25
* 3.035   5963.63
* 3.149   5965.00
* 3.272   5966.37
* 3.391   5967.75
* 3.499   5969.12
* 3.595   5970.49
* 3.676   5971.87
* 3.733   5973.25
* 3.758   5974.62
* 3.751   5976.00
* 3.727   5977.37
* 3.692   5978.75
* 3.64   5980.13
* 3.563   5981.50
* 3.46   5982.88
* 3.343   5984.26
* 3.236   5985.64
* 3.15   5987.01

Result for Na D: 0.5 angstrom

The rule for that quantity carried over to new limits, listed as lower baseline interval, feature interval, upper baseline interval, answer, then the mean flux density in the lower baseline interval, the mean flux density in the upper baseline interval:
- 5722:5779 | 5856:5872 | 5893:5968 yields 1.9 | 3.16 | 3.06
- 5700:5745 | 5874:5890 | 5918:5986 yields 1.3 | 3.14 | 3.26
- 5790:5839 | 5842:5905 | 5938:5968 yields 5.2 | 3.11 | 3.09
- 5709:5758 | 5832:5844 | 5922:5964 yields 0.3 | 3.19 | 3.14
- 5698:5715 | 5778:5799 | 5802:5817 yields 0.8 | 3.16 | 3.12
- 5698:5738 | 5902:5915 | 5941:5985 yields 0.9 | 3.16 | 3.28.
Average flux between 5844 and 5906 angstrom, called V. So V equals 2.85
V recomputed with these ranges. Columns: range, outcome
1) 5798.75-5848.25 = 3.07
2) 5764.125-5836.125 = 3.07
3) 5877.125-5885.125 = 2.99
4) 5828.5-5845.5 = 3.07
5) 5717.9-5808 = 3.12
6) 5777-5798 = 3.02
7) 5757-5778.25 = 3.16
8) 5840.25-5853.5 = 2.95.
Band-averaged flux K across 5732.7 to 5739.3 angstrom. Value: 3.09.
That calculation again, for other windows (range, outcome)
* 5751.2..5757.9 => 3.31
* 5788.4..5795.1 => 3.11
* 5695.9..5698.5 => 3.14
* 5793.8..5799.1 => 3.17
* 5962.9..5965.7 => 3.09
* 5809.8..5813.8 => 3.15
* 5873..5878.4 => 2.97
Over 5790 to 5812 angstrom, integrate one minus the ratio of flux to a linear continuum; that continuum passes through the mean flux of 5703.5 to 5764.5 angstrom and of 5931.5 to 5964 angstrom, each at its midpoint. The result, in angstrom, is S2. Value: 0.3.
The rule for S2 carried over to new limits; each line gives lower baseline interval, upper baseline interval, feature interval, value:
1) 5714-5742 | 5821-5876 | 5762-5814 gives -0.6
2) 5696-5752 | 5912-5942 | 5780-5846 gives 2.0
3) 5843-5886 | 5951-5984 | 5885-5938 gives 1.9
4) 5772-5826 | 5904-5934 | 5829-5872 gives 2.2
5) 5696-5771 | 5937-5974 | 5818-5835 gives 0.5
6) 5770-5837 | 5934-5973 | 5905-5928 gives 0.9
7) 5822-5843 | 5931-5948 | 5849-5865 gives 1.4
